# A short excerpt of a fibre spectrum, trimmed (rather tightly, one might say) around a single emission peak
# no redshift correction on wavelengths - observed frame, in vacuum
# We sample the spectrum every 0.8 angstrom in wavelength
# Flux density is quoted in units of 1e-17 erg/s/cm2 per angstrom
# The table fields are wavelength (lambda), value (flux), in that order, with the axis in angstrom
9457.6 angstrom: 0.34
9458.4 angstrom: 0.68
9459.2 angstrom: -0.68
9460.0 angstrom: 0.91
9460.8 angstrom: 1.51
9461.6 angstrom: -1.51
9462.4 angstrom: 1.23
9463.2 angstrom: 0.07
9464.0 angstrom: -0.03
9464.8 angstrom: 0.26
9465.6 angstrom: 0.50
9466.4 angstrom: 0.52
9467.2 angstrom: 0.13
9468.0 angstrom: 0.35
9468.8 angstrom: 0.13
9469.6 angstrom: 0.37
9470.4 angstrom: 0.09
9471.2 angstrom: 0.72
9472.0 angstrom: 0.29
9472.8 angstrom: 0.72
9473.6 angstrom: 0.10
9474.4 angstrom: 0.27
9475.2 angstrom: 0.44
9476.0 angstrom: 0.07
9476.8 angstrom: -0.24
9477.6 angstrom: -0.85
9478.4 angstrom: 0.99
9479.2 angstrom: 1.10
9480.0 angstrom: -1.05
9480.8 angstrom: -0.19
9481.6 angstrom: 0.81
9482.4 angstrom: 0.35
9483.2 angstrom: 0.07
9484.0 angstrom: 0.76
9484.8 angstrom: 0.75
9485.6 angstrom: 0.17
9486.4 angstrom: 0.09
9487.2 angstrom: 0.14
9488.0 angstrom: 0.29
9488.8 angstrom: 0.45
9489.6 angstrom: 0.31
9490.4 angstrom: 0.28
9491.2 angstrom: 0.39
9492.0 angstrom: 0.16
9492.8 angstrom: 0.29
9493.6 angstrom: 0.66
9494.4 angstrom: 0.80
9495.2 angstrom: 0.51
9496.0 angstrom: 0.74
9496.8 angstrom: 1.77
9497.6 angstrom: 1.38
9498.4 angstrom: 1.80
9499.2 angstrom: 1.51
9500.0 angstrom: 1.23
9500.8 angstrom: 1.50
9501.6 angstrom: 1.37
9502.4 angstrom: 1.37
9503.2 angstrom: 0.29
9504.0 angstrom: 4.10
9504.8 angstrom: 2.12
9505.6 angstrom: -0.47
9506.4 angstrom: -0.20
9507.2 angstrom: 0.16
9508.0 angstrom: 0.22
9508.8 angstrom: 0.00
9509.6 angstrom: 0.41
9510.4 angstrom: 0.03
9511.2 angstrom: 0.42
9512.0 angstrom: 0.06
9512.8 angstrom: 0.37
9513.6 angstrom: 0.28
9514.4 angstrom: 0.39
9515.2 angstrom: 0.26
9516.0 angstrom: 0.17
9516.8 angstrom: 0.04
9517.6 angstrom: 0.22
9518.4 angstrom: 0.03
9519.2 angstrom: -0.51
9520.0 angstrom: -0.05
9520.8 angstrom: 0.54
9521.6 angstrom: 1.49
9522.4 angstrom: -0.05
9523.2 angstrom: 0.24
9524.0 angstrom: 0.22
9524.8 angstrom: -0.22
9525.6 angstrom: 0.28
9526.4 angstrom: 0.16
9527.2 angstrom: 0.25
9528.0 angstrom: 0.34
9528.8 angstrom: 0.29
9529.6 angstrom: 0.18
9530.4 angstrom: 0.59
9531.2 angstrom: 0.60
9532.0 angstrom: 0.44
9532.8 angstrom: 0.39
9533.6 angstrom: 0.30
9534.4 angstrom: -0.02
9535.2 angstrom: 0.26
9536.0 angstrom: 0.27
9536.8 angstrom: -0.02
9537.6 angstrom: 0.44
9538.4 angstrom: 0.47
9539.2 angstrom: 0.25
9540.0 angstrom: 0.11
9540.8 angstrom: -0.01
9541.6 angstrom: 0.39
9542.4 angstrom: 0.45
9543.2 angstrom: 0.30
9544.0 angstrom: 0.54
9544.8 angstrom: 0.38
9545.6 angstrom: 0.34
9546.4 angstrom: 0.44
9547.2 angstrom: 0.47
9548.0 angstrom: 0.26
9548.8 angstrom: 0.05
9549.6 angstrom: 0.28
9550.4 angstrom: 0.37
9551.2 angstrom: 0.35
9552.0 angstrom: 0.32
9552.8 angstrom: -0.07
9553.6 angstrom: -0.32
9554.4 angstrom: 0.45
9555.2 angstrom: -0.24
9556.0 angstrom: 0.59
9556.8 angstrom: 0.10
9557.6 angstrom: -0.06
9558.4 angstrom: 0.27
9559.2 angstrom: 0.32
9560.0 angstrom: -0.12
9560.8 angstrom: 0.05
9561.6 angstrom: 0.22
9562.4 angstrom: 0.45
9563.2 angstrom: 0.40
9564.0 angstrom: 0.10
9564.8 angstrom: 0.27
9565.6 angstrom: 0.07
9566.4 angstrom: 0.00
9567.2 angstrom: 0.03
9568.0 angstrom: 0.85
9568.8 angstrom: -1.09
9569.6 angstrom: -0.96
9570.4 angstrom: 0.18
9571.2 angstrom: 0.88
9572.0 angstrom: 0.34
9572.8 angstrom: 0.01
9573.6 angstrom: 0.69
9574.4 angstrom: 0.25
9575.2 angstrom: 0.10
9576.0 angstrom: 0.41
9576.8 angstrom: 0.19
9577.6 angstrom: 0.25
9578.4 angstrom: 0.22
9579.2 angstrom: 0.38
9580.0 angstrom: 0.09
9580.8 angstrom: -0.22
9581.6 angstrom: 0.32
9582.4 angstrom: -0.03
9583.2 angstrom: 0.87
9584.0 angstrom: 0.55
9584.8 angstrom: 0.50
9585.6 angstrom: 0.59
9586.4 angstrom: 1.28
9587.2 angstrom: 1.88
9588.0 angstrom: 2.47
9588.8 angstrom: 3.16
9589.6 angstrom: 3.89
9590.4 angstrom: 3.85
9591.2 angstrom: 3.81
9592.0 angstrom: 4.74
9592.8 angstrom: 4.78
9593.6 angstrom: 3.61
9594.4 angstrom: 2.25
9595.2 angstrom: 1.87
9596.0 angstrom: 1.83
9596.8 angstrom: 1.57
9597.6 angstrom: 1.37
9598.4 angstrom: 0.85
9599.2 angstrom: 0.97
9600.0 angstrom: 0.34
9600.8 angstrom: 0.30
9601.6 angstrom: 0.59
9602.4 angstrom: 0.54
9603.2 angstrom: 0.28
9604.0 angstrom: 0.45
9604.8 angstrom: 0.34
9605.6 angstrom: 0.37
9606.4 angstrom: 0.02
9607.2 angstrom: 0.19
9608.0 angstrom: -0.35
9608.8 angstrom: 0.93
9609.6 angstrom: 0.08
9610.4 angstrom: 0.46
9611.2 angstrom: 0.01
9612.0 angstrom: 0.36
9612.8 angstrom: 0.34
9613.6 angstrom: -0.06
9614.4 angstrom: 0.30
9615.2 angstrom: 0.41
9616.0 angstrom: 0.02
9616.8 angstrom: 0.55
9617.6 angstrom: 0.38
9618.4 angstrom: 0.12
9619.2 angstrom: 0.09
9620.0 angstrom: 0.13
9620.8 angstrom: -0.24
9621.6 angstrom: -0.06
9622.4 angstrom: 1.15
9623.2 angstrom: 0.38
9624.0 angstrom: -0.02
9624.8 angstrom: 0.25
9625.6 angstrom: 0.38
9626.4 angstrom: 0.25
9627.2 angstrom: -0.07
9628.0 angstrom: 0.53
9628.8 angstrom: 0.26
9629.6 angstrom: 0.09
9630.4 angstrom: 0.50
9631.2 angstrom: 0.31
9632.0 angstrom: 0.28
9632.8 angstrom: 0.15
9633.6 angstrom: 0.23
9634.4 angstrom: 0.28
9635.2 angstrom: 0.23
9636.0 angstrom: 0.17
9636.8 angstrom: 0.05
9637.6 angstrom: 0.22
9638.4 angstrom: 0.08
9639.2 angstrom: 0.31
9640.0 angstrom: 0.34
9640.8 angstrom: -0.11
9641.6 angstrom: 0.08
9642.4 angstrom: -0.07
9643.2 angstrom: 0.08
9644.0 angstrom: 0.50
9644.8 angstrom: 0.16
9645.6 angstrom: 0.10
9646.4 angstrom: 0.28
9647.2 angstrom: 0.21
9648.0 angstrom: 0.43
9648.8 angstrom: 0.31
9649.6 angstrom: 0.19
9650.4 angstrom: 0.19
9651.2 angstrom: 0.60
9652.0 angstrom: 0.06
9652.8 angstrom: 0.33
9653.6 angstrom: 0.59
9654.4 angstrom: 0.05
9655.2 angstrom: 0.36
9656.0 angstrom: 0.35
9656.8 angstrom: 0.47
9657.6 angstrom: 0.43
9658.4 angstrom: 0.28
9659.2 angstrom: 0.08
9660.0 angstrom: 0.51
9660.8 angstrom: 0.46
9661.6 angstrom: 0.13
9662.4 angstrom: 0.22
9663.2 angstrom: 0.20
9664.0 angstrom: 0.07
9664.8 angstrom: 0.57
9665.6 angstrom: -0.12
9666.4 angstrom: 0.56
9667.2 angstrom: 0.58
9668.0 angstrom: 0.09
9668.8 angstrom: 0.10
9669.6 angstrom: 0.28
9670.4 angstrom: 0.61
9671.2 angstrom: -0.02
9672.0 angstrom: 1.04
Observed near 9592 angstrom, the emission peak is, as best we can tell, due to [O III] 5007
